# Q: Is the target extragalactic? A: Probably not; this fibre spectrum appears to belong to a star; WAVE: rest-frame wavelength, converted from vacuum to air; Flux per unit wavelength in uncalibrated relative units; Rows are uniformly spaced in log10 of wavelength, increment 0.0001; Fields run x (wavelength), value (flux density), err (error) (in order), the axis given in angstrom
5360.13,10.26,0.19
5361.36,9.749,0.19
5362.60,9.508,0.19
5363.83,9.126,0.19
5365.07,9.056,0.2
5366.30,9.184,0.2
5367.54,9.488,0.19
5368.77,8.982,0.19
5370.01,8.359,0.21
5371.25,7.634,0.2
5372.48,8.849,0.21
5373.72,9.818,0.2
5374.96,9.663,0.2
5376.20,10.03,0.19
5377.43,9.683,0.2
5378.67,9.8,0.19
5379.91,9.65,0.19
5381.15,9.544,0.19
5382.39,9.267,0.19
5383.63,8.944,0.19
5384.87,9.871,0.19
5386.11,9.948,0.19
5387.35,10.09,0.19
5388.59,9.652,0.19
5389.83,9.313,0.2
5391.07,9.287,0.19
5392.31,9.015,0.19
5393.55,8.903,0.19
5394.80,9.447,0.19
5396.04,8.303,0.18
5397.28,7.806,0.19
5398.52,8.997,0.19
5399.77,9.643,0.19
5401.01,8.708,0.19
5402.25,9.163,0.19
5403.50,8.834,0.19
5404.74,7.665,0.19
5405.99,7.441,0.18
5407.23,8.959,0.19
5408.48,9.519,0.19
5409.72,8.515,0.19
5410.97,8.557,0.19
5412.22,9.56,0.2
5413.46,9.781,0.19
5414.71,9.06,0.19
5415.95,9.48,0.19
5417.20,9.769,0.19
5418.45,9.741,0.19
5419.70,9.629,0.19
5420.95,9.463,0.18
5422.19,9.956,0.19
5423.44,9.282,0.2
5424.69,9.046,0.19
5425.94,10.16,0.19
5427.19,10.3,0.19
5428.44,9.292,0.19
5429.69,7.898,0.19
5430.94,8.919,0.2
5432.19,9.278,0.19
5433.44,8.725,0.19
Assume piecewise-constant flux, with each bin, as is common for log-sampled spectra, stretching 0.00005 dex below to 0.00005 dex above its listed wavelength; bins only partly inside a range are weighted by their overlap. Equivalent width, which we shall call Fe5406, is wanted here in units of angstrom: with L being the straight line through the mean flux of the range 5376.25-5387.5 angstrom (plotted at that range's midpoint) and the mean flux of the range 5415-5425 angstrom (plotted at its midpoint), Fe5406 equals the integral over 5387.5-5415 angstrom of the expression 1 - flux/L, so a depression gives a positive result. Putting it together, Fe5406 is 1.9 angstrom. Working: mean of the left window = 9.65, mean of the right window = 9.55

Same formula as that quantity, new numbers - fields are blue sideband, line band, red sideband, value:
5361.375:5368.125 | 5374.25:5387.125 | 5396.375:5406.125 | -1.0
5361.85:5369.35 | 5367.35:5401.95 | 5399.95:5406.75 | -1.5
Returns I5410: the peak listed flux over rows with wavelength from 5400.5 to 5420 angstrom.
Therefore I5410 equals 9.781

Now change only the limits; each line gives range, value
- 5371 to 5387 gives 10.03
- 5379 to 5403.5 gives 10.09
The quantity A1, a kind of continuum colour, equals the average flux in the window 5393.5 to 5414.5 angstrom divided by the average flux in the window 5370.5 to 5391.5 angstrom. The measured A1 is 0.9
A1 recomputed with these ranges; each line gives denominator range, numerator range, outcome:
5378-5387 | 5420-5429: 1.01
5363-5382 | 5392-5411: 0.94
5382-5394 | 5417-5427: 1.02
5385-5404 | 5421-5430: 1.03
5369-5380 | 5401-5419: 0.97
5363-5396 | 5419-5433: 1.01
